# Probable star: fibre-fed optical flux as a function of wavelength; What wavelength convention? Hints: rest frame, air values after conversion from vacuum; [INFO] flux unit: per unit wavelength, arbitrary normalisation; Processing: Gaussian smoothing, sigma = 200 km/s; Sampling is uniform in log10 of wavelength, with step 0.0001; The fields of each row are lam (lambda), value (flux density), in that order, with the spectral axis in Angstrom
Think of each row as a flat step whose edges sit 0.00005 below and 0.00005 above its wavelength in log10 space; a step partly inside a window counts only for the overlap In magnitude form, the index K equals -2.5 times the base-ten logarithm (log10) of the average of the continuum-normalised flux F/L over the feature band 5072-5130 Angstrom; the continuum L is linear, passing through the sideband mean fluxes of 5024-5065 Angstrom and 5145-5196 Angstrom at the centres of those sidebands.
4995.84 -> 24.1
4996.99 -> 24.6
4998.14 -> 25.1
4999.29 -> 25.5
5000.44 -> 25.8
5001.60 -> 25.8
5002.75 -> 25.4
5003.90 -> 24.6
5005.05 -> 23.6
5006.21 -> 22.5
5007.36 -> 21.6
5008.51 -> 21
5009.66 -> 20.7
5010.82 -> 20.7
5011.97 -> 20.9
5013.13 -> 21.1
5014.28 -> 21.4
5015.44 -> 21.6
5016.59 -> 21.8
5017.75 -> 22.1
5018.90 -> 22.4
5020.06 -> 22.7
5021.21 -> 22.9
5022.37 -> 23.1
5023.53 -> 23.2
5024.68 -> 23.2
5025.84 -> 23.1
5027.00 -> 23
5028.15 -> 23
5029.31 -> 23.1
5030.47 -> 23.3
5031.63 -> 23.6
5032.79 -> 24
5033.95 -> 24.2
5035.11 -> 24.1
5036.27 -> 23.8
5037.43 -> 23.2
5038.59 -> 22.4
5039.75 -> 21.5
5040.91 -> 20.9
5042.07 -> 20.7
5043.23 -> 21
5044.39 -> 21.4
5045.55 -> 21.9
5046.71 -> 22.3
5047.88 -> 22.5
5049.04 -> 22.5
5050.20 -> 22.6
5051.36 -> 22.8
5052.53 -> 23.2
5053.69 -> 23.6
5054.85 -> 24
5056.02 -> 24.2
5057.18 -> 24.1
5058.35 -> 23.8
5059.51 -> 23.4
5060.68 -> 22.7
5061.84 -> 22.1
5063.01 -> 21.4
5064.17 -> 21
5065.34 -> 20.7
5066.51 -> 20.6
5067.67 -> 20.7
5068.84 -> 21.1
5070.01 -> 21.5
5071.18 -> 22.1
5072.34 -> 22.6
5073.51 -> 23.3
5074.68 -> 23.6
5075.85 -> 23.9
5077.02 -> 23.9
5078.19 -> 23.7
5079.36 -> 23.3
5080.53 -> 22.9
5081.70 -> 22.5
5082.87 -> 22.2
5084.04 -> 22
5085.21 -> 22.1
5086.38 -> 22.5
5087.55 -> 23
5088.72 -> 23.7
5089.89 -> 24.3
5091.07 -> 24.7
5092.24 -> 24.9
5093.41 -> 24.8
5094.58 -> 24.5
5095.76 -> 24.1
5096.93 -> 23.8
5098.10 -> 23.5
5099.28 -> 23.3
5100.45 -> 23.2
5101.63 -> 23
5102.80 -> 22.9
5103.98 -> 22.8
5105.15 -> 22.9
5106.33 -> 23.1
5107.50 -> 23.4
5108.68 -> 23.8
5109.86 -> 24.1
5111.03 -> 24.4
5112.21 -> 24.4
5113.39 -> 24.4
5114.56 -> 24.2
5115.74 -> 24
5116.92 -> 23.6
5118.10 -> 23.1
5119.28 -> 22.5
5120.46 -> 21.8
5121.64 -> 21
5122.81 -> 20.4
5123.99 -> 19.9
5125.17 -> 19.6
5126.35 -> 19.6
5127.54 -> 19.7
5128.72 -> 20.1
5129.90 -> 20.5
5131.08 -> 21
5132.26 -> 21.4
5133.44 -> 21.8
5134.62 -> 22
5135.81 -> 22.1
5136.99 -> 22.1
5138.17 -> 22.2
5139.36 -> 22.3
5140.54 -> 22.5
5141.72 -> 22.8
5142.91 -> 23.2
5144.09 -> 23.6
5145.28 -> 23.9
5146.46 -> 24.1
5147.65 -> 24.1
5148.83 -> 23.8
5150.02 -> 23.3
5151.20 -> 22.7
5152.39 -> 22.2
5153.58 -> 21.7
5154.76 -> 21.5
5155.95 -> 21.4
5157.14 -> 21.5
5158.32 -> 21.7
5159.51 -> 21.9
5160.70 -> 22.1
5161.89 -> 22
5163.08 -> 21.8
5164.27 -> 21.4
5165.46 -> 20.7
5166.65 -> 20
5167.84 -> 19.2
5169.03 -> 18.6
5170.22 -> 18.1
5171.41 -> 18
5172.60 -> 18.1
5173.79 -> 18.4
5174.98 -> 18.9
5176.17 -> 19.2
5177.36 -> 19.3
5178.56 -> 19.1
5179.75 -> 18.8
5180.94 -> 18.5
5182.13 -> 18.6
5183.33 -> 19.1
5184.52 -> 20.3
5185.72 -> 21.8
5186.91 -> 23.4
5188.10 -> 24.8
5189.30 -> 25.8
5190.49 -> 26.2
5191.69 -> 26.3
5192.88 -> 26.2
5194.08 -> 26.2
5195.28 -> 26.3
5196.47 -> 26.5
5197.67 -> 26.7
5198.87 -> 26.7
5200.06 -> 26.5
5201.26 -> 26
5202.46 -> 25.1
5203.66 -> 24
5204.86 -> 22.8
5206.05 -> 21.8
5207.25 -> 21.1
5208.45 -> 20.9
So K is -0.03 mag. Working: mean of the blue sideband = 22.8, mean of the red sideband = 21.7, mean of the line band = 22.9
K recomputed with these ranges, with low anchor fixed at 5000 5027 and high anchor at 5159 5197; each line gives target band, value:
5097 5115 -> -0.077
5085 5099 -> -0.085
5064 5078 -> 0.003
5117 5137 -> 0.034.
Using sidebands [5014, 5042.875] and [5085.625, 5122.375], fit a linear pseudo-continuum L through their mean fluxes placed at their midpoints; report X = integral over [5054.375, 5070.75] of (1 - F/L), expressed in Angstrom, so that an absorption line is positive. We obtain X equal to 0.6 Angstrom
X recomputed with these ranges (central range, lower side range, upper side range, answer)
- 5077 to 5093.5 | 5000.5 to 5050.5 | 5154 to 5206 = -0.7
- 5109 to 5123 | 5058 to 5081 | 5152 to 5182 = -1.3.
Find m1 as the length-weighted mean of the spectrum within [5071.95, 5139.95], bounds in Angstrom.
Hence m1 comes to 22.8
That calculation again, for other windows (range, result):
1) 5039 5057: 22.4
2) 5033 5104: 22.8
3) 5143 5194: 21.5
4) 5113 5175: 21.6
